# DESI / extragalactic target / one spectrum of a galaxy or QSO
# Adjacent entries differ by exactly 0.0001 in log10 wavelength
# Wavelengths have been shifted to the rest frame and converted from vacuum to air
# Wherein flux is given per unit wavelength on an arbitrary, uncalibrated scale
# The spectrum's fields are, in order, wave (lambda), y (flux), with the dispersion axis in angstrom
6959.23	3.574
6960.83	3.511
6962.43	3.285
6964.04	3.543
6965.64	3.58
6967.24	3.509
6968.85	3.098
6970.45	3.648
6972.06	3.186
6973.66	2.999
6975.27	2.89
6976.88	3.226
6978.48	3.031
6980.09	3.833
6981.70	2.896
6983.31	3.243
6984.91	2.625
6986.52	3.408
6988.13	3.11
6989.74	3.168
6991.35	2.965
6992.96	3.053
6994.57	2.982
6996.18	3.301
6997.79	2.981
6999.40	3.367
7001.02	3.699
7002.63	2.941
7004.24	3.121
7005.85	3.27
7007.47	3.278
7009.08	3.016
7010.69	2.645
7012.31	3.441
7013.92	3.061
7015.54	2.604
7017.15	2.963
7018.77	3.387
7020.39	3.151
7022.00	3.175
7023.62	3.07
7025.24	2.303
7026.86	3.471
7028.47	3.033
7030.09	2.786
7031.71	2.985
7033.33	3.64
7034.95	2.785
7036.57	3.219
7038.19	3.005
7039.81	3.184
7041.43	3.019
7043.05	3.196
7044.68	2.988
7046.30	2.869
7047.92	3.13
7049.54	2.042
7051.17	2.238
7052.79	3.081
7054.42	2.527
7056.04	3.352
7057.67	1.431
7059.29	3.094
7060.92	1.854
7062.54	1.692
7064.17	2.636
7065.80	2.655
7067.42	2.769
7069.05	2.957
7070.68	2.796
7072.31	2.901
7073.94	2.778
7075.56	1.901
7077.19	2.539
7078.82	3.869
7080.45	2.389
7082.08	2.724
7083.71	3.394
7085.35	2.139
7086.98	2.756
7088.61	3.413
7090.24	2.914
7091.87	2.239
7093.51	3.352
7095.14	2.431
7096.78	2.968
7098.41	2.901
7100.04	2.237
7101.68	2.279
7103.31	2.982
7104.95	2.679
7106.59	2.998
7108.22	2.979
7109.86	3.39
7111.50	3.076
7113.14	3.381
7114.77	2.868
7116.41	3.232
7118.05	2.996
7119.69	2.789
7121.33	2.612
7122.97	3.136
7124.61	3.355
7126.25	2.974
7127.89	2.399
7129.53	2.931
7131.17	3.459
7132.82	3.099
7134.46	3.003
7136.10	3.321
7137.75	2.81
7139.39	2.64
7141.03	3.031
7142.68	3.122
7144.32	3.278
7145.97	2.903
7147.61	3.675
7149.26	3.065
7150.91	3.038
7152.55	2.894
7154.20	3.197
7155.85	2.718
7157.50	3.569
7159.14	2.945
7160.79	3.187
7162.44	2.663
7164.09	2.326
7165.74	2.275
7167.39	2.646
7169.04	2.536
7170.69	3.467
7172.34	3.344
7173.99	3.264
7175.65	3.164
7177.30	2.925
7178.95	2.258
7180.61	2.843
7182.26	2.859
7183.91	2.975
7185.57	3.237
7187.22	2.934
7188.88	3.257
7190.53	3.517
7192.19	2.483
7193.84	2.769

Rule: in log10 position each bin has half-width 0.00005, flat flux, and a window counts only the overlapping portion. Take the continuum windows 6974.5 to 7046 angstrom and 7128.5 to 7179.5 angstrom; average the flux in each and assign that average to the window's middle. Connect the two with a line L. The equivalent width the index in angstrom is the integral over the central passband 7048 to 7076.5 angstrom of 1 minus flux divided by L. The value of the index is 5.0 angstrom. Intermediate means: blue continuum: 3.1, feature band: 2.53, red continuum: 2.99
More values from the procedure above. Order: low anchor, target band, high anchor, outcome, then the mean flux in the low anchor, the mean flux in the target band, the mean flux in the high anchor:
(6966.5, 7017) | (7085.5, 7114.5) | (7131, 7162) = 2.26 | 3.15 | 2.86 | 3.09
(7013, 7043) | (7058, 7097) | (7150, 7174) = 4.03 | 3.05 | 2.7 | 2.93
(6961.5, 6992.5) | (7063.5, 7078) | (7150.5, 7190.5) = 2.02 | 3.22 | 2.66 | 2.95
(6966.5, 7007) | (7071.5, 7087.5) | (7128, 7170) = 1.67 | 3.18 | 2.74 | 2.96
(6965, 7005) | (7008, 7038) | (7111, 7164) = 1.05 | 3.19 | 3.04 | 3.03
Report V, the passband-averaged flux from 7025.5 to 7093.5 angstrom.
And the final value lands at 2.79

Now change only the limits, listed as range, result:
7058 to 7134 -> 2.82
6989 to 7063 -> 2.95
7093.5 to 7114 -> 2.88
